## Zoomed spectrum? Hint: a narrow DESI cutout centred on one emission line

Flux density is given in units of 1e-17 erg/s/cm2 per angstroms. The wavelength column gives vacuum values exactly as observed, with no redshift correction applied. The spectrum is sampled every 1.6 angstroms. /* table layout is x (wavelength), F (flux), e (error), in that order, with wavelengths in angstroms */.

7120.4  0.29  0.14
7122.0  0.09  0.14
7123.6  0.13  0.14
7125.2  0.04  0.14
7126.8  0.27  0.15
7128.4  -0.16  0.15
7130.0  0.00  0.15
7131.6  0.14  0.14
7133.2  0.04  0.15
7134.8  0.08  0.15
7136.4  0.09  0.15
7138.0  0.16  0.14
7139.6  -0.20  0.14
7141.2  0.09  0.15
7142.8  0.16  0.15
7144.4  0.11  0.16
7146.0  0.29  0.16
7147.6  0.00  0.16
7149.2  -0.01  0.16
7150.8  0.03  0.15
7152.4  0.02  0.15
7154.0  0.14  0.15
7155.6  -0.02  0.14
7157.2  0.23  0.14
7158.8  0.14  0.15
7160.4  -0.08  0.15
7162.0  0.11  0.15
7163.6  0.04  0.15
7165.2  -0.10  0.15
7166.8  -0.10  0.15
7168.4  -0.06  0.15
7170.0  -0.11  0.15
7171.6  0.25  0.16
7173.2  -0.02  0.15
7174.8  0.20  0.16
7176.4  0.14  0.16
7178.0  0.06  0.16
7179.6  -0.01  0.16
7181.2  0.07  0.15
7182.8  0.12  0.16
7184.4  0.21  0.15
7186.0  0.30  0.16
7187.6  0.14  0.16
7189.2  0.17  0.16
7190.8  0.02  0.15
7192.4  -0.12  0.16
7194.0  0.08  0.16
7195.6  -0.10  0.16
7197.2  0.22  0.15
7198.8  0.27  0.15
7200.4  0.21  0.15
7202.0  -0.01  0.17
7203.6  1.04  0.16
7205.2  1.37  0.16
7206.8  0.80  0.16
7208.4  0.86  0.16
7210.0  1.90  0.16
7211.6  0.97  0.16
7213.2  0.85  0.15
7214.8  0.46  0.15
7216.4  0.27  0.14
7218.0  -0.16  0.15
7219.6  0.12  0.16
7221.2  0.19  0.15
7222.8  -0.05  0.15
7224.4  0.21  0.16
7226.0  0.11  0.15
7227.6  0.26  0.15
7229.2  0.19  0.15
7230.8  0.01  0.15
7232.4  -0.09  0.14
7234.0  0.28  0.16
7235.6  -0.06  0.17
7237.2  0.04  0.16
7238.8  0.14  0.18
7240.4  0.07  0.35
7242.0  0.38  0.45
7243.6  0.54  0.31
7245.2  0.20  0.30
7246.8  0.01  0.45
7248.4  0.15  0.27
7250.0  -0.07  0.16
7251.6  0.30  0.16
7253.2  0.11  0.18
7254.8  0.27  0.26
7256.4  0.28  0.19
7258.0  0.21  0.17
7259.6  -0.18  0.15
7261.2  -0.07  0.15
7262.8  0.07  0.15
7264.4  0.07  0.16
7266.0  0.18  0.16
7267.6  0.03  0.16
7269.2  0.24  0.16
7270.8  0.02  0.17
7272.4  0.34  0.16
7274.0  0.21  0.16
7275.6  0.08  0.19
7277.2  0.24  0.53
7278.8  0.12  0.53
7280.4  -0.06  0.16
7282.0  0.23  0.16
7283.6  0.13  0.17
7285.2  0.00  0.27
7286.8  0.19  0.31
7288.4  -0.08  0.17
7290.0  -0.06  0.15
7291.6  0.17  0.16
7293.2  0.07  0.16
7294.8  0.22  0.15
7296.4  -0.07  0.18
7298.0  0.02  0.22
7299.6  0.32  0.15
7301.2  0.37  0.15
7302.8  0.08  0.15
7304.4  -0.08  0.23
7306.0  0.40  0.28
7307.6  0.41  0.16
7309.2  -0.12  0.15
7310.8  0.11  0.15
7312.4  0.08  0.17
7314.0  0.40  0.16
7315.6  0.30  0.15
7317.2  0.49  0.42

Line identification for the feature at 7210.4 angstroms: [O II]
